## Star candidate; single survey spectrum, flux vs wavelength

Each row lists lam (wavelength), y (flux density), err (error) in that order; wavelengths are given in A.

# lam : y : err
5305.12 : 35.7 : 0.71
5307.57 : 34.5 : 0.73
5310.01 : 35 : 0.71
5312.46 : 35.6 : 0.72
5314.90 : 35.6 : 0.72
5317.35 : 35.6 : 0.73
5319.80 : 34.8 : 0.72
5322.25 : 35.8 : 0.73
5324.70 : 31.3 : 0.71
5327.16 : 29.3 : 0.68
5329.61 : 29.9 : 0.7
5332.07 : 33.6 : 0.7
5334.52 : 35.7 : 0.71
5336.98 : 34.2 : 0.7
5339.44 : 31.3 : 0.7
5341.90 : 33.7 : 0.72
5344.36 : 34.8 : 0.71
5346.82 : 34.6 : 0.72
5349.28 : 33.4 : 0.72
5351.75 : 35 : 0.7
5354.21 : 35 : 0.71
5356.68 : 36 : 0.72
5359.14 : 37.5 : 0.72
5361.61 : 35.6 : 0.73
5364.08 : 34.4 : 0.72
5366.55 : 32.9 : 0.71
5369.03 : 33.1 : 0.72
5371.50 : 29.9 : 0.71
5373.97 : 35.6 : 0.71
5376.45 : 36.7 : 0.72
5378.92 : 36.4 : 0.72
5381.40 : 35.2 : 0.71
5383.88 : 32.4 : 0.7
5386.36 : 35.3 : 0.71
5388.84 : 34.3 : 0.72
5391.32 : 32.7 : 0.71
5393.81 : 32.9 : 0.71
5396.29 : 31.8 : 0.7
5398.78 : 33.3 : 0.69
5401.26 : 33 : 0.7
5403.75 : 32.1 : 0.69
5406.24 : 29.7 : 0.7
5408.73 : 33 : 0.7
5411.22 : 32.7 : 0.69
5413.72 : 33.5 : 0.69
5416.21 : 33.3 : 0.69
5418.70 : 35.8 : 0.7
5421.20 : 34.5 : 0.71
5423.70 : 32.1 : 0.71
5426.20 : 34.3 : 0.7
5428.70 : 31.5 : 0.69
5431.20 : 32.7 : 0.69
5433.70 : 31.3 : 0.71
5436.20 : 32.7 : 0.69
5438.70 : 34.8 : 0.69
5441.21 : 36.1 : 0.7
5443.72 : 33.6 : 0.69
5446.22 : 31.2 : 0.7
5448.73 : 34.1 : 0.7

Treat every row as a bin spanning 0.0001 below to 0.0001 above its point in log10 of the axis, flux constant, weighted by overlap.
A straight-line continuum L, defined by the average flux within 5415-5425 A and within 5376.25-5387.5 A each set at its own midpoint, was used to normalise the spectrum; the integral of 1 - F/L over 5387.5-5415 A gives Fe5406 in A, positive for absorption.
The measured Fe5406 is 1.5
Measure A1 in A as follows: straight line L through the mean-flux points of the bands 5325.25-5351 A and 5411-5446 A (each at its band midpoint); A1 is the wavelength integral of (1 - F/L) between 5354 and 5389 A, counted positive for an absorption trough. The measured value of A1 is -1.6 A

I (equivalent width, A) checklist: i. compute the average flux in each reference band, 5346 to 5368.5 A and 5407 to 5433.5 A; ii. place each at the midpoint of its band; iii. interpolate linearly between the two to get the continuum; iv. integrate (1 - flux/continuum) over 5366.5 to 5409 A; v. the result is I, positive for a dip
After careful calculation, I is 0.9 A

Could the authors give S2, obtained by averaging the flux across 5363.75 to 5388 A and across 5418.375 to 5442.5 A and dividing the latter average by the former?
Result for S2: 0.98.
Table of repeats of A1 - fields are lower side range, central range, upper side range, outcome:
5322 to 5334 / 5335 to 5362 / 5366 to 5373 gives -2.28 A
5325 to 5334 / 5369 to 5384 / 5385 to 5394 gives -0.49 A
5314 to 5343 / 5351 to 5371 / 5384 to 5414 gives -0.99 A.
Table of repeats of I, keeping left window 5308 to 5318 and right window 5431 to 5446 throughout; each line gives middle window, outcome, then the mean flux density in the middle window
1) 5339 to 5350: 0.37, 33.7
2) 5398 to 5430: 0.80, 33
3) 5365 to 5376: 0.42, 33.2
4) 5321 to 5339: 1.21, 32.8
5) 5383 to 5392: 0.12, 33.8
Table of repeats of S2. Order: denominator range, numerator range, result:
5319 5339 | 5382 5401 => 1.01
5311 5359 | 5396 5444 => 0.97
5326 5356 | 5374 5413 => 1.00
